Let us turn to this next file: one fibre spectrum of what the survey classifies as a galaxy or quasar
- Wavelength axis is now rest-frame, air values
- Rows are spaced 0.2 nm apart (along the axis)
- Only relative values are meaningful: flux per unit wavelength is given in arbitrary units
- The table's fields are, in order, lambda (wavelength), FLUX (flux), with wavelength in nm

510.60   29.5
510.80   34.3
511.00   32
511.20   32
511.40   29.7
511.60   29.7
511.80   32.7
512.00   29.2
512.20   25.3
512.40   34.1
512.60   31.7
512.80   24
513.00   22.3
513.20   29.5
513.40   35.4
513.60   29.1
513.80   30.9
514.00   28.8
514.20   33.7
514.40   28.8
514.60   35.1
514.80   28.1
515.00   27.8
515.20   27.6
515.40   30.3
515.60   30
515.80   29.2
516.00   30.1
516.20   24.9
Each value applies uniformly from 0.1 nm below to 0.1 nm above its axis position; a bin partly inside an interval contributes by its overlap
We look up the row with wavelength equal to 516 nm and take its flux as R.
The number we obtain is 30.1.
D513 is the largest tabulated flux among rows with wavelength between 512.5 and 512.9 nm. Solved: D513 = 31.7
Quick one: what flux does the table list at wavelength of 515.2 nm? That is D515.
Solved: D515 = 27.6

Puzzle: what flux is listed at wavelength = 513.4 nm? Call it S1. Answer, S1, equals 35.4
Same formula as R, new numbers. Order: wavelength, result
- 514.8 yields 28.1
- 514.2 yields 33.7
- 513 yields 22.3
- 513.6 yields 29.1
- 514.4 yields 28.8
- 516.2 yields 24.9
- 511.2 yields 32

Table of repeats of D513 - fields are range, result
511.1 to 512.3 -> 32.7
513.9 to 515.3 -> 35.1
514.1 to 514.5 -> 33.7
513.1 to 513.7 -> 35.4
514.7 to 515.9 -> 30.3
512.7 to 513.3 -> 29.5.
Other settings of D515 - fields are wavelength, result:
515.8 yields 29.2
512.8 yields 24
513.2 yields 29.5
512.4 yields 34.1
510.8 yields 34.3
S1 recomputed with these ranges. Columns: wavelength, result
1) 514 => 28.8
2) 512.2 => 25.3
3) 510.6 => 29.5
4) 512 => 29.2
